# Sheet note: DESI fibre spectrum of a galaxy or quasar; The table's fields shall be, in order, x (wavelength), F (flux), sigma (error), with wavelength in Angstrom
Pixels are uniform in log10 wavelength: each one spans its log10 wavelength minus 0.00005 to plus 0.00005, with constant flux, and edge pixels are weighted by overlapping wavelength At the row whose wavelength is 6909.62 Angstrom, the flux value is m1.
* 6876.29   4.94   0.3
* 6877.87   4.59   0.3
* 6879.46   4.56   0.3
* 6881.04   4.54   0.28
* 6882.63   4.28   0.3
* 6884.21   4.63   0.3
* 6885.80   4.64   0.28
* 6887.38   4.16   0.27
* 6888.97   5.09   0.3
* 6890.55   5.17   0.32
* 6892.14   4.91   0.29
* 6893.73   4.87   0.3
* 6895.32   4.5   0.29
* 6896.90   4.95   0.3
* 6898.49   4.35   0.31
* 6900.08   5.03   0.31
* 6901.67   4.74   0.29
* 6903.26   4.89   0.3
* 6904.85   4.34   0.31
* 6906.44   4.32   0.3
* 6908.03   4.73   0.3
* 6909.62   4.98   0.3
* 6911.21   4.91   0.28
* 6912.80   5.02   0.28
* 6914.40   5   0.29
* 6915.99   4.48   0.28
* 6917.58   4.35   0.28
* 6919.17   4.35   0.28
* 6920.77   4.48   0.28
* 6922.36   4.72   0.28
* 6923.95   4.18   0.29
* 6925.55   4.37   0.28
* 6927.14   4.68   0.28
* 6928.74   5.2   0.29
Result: 4.98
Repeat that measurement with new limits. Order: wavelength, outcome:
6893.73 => 4.87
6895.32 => 4.5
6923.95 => 4.18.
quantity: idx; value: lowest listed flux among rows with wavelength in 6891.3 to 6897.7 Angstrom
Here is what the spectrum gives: 4.5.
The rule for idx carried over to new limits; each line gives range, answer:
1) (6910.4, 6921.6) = 4.35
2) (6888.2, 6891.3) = 5.09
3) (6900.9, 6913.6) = 4.32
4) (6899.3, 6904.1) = 4.74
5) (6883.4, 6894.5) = 4.16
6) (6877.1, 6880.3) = 4.56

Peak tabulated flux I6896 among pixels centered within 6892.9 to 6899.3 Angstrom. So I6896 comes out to 4.95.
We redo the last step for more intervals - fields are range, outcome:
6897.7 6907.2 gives 5.03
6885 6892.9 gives 5.17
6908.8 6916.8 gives 5.02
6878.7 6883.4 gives 4.56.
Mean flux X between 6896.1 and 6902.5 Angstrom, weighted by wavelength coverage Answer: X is 4.77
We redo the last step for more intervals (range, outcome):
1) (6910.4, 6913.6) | 4.96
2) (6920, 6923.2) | 4.61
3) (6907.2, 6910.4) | 4.85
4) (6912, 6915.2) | 5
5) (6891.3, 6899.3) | 4.72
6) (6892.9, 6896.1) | 4.68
